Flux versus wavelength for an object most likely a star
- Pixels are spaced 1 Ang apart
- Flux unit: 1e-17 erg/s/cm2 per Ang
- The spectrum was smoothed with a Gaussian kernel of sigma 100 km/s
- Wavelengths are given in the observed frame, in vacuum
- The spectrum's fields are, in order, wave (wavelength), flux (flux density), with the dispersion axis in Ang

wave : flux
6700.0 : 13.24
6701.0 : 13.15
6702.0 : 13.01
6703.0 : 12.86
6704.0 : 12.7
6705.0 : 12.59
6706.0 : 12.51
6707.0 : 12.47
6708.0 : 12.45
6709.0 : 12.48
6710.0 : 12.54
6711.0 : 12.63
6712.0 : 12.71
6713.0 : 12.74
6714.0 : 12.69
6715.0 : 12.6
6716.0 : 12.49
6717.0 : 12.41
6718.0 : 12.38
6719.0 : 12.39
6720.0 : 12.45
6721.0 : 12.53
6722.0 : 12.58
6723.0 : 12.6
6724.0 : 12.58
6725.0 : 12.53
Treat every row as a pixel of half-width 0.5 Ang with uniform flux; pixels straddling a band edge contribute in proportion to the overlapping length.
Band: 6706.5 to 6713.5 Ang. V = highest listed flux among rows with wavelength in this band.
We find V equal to 12.74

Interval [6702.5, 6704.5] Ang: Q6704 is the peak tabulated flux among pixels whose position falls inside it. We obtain 12.86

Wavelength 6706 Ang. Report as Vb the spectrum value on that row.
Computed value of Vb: 12.51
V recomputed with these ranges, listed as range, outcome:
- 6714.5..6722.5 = 12.6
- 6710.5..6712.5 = 12.71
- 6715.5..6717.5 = 12.49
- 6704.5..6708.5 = 12.59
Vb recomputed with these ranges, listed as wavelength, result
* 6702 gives 13.01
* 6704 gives 12.7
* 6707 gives 12.47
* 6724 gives 12.58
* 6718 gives 12.38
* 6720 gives 12.45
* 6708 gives 12.45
